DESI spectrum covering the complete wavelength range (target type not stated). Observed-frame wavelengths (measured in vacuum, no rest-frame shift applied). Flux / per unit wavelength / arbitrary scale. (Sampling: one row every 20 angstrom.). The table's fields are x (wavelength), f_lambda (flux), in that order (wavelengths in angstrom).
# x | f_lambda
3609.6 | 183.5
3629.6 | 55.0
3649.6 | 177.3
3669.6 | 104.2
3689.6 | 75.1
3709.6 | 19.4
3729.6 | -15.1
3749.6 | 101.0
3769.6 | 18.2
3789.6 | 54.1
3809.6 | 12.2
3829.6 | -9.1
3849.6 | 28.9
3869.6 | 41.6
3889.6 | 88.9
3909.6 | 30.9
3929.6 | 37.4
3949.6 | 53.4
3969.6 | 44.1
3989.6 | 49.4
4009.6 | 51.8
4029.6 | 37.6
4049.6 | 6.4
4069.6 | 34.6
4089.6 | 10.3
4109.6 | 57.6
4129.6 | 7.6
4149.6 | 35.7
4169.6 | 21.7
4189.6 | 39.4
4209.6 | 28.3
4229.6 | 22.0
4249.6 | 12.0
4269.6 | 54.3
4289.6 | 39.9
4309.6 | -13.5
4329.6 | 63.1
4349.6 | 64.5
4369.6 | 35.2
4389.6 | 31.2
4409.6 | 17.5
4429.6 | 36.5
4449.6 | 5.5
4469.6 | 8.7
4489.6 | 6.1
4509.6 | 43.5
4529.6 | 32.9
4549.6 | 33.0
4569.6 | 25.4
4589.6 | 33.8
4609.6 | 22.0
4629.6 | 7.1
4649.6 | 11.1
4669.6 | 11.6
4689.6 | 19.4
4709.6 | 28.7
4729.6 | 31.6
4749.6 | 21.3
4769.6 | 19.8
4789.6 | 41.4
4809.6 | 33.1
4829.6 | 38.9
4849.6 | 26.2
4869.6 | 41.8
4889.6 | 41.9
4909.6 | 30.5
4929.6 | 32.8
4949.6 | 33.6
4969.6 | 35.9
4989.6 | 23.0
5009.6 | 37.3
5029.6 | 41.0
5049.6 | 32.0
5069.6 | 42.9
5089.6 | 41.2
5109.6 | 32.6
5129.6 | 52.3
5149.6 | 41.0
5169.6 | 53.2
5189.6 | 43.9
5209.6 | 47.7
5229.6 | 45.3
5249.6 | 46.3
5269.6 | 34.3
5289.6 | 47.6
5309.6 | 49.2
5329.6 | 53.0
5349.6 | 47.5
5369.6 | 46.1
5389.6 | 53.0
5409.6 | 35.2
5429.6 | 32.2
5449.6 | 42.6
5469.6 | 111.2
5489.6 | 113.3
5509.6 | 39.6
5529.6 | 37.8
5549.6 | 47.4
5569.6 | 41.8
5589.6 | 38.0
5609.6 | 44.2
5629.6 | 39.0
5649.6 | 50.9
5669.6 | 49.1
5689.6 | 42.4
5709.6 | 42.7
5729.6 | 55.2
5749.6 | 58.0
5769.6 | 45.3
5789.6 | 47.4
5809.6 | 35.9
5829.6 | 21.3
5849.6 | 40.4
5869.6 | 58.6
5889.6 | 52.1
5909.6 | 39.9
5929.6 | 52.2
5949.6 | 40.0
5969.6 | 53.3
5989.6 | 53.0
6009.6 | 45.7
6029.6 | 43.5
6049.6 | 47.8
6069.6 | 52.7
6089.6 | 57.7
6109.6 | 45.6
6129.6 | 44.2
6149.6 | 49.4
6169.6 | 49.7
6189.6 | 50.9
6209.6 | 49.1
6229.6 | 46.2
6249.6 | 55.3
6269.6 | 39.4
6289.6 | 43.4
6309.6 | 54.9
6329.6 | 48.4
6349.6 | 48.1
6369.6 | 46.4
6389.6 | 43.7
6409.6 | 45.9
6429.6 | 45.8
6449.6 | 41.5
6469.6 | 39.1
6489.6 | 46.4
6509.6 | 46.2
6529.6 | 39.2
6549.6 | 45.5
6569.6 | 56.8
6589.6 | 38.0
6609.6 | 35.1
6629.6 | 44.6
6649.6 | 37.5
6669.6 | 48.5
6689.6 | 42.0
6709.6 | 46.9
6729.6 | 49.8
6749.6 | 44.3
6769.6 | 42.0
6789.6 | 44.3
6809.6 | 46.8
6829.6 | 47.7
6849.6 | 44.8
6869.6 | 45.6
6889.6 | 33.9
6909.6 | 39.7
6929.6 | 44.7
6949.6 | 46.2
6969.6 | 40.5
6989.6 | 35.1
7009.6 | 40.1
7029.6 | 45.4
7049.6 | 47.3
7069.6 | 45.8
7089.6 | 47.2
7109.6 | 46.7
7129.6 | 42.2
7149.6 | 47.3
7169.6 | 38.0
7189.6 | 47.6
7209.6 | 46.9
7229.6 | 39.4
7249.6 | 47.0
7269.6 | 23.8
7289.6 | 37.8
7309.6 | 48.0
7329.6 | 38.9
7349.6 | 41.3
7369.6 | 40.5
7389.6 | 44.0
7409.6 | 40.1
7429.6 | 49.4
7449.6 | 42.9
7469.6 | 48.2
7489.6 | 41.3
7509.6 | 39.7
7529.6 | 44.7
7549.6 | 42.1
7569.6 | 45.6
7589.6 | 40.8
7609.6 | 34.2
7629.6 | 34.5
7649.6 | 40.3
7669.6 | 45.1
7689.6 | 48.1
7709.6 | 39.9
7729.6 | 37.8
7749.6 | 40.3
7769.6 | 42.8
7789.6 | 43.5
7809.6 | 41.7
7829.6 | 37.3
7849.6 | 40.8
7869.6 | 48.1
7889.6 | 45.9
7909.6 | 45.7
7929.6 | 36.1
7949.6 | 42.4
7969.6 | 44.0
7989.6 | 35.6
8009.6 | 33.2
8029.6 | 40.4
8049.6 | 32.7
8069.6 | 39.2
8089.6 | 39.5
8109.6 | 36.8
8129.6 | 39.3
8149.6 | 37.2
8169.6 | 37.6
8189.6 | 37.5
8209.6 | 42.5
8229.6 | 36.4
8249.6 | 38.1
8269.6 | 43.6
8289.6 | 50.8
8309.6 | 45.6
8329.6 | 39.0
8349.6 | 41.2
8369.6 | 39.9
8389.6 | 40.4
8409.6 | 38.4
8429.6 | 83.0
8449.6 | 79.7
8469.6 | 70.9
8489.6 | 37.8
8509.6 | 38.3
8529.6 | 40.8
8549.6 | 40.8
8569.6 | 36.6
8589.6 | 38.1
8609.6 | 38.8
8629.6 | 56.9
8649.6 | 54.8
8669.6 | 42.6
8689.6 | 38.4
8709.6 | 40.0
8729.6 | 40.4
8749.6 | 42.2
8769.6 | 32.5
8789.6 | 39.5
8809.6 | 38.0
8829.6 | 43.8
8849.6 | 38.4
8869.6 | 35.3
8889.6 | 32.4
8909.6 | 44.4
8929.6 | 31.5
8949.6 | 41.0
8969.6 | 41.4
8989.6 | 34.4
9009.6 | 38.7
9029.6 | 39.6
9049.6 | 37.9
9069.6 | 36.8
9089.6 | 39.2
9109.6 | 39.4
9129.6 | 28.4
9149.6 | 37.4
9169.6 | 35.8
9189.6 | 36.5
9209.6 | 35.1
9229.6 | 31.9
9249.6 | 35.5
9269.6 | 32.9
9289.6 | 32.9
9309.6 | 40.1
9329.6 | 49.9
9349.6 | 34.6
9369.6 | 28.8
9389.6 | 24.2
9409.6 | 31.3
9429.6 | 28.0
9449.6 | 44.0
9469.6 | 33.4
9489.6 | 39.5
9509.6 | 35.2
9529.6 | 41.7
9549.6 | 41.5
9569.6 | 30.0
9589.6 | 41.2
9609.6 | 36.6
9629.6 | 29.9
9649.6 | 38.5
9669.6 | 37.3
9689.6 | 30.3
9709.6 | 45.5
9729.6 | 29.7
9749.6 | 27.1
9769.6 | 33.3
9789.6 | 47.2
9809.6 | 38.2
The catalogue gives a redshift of 0.29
